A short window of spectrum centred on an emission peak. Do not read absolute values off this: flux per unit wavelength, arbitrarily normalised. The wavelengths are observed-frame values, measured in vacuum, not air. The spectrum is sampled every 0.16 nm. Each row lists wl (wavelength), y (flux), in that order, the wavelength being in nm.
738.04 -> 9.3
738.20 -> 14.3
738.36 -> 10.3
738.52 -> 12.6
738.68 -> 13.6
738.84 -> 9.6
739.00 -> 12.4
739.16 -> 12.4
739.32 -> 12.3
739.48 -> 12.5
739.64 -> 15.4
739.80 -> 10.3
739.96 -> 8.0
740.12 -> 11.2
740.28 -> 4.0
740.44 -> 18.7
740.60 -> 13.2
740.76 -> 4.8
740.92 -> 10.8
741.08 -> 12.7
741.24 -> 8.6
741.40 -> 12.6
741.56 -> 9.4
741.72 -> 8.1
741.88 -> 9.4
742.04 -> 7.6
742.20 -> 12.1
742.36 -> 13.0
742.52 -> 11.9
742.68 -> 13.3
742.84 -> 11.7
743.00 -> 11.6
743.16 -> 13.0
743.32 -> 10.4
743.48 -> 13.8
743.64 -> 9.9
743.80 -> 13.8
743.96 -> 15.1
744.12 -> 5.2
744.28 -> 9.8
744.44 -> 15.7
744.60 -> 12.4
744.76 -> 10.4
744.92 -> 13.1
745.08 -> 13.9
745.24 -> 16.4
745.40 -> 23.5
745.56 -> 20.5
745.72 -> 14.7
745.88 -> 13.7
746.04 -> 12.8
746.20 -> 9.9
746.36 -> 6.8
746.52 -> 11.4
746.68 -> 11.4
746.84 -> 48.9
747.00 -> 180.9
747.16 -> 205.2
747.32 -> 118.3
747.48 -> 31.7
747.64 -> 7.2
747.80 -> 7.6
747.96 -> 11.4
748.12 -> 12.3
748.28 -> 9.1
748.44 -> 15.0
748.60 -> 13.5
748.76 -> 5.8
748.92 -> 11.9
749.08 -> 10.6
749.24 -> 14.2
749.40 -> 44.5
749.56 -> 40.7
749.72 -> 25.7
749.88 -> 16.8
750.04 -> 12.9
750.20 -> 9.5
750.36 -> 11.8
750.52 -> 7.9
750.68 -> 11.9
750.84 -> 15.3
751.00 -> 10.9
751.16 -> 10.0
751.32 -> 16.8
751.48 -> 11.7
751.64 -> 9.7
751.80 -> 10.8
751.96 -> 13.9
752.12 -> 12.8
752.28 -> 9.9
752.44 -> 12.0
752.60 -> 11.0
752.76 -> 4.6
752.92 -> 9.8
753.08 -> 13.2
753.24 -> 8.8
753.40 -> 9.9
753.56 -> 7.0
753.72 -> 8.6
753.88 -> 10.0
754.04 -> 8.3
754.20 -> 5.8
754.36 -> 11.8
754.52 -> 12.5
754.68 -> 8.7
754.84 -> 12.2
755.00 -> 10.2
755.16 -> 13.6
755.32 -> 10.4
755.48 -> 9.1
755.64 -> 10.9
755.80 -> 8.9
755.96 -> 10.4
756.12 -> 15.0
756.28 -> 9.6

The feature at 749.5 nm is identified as [N II]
